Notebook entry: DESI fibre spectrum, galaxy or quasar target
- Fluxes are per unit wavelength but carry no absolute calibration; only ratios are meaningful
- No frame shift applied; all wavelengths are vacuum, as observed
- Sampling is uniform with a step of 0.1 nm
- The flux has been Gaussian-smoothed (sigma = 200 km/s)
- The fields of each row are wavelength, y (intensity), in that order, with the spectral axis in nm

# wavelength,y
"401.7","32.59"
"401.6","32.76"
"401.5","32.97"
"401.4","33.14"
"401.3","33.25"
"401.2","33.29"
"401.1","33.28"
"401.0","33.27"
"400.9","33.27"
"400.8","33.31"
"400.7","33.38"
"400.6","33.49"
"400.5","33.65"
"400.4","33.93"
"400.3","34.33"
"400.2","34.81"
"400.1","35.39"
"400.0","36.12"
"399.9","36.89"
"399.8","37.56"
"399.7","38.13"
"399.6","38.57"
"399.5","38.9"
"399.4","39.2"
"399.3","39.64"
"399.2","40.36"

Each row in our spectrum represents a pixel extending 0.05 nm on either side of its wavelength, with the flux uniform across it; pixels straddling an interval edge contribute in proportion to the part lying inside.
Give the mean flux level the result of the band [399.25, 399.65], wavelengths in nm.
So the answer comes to 39.1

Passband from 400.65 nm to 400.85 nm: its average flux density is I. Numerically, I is 33.3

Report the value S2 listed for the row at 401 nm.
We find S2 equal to 33.27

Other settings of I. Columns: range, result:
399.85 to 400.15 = 36.1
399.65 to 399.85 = 37.8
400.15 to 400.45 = 34.4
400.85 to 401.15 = 33.3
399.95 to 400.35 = 35.2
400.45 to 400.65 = 33.6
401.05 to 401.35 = 33.3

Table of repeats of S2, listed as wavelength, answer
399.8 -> 37.56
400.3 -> 34.33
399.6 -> 38.57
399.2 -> 40.36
